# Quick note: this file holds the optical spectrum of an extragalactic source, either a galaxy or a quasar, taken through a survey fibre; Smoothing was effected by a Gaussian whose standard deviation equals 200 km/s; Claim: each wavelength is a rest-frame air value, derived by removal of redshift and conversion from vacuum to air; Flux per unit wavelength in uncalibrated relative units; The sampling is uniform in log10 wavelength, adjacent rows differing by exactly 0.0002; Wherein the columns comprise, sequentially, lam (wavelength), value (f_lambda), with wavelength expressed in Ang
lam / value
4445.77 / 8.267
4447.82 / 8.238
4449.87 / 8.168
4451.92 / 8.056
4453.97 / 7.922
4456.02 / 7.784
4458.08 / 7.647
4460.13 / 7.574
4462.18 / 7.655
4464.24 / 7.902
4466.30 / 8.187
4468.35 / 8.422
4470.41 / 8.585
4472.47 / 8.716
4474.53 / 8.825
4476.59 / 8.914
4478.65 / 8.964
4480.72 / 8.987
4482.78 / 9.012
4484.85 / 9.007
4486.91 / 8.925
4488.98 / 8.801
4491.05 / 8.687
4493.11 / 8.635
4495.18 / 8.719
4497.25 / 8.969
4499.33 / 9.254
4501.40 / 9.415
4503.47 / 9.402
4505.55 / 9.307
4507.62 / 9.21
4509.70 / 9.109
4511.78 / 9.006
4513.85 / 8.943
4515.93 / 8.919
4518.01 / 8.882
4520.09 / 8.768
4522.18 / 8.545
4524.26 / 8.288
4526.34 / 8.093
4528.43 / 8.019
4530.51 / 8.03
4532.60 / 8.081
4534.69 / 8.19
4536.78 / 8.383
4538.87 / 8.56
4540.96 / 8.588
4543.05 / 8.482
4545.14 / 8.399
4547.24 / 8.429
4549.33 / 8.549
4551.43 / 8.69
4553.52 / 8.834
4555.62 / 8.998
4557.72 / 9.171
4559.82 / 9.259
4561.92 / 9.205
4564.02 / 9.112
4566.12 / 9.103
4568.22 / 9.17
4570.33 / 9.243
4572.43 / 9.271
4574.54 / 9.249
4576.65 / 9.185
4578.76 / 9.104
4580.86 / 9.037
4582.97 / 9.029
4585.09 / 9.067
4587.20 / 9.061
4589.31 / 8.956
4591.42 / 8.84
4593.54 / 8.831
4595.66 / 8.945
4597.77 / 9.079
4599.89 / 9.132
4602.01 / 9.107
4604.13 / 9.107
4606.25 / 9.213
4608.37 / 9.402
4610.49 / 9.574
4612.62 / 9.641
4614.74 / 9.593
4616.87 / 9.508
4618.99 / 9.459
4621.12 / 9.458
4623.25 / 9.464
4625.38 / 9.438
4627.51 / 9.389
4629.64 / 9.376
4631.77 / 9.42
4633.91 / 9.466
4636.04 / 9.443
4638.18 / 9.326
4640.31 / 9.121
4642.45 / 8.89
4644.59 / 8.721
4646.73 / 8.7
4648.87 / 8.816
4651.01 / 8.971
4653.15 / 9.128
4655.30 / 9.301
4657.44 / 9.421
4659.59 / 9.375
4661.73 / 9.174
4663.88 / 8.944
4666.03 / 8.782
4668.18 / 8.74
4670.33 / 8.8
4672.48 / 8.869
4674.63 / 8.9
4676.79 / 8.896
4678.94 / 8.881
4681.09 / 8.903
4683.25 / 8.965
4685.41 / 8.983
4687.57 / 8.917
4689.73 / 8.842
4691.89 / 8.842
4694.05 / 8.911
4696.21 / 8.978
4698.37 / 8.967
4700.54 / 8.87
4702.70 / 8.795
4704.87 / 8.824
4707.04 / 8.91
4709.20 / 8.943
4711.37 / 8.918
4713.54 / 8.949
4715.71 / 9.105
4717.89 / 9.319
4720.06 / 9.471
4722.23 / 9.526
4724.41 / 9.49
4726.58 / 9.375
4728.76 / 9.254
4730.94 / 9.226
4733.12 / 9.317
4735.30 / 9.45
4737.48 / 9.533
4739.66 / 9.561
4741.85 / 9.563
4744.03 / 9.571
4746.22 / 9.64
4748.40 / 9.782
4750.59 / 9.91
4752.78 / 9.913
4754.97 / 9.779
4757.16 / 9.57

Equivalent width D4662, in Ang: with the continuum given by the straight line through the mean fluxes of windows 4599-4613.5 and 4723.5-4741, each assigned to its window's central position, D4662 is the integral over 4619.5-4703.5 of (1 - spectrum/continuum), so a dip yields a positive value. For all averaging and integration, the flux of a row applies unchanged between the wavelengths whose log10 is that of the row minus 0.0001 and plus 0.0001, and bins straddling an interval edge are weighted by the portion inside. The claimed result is 2.6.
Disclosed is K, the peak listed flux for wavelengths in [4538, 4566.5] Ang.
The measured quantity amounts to 9.259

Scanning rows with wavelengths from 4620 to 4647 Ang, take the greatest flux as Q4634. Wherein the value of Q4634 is 9.466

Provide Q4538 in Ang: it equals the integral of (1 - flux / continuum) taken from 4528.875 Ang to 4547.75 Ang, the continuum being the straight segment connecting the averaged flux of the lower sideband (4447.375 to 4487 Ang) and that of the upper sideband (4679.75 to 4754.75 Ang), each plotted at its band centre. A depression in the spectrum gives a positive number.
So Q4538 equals 0.60 Ang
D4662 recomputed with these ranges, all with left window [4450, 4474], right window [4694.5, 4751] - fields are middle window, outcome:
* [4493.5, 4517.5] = -2.4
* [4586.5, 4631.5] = -2.7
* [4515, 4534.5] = -0.1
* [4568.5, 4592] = -1.3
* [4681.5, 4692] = 0.2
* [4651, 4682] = 0.0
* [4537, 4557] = -0.4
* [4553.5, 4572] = -1.3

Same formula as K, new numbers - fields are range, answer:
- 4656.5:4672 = 9.421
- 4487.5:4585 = 9.415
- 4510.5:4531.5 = 9.006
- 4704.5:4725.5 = 9.526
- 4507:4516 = 9.21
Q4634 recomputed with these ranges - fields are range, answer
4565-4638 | 9.641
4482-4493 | 9.012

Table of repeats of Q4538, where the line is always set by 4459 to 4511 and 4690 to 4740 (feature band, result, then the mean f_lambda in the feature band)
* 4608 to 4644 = -1.6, 9.4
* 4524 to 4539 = 1.1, 8.18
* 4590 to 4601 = 0.0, 8.96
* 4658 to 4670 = 0.1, 9.01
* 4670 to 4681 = 0.2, 8.88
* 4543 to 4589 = -0.5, 9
